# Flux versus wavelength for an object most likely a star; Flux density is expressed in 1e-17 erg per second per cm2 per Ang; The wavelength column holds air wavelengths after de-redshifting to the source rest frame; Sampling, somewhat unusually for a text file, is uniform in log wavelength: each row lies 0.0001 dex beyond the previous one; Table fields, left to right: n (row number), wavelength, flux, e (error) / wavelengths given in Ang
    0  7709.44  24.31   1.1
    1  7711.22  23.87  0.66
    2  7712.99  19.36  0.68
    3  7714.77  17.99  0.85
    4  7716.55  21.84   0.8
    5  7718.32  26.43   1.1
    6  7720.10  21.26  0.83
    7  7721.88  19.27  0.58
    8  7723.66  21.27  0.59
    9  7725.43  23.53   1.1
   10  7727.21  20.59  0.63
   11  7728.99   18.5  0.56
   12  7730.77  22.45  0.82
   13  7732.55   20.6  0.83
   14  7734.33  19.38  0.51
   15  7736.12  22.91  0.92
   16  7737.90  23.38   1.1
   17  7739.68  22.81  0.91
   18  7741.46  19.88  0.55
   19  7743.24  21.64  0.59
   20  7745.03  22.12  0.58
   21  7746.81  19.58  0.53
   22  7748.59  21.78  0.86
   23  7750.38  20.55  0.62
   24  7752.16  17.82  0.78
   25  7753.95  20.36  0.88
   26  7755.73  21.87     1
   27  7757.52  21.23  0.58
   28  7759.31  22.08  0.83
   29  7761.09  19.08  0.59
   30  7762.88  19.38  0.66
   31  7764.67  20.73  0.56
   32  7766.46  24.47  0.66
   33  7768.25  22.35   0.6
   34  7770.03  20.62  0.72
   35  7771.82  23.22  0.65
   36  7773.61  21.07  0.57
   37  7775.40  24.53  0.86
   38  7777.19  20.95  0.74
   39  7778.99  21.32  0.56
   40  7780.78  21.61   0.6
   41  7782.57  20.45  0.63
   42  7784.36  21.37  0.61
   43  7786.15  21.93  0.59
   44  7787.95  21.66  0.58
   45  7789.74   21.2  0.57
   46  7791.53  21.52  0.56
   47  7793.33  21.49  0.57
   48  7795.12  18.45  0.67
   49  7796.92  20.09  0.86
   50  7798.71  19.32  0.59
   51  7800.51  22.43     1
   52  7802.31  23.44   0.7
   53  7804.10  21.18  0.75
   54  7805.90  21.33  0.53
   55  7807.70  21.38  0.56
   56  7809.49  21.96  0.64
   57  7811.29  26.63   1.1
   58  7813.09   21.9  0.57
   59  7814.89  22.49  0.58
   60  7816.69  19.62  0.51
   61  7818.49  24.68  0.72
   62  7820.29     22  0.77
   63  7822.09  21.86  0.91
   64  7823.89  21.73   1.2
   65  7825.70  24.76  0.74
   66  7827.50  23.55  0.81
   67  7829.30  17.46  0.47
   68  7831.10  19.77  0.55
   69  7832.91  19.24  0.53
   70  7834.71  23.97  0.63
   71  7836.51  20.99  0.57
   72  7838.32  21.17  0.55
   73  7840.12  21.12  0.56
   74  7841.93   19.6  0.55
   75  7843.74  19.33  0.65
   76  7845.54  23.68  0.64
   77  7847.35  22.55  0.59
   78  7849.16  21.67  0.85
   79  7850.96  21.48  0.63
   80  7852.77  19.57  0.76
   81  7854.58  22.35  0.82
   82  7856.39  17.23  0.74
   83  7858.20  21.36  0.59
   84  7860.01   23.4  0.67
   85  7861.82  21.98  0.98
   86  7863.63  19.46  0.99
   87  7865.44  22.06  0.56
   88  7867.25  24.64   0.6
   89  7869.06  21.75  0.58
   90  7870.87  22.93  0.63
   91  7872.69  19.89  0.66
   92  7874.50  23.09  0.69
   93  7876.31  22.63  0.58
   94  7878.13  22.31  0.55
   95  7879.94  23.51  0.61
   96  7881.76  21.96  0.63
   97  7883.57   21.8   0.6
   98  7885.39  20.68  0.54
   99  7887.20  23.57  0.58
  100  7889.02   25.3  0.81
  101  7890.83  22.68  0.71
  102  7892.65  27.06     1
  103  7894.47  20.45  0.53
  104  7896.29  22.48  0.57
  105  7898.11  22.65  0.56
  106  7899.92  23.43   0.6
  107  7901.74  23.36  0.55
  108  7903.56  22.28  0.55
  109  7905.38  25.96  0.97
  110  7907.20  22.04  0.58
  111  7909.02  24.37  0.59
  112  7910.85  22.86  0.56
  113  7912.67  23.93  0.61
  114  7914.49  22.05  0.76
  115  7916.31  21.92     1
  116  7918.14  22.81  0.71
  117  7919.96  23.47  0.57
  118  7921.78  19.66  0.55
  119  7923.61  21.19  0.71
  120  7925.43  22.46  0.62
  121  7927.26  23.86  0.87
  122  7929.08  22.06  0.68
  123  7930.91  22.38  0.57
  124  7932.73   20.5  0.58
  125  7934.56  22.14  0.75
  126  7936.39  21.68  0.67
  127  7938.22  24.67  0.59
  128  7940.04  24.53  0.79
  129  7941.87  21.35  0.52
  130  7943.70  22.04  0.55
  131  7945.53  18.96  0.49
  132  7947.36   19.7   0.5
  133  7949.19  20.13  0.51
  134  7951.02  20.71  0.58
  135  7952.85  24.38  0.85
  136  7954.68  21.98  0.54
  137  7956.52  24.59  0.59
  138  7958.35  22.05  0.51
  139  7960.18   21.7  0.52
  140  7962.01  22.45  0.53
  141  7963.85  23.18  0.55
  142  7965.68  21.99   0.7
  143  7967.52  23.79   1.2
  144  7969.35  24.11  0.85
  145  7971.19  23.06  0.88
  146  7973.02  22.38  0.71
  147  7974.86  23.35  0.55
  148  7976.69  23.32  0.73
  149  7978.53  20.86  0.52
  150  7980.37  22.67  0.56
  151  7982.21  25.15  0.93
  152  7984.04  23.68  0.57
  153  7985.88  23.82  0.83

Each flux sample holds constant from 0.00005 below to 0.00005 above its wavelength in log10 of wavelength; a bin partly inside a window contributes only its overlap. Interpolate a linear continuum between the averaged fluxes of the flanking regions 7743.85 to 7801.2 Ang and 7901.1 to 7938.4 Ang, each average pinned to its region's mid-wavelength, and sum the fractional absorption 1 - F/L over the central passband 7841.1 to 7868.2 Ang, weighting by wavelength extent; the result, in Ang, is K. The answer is 0.73 Ang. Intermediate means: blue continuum 21.1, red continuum 22.6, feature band 21.4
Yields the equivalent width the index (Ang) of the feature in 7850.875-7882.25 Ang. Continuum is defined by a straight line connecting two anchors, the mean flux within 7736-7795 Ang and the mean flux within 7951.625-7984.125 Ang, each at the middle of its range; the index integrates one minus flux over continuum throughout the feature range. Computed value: 0.6 Ang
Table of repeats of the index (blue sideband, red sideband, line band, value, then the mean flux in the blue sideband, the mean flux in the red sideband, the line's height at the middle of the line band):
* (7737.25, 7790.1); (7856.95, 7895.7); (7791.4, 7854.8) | 1.1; 21.4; 22.5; 21.9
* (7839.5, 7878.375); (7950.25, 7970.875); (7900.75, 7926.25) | -0.6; 21.5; 22.8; 22.2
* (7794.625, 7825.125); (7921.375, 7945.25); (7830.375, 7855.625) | 0.9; 21.9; 22.2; 21.9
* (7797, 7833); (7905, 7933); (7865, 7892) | -0.4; 21.9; 22.6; 22.3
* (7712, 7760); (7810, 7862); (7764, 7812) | -0.7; 21.1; 21.6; 21.4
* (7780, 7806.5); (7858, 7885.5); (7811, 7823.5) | -0.6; 21.2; 22.1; 21.5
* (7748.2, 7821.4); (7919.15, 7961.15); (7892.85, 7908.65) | -0.9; 21.5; 22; 21.9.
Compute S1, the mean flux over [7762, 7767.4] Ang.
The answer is 21.5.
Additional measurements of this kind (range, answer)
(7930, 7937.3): 21.7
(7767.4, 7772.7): 22.1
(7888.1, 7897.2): 23.6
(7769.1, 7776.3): 22.4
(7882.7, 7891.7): 22.8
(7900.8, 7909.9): 23.6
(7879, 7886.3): 22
